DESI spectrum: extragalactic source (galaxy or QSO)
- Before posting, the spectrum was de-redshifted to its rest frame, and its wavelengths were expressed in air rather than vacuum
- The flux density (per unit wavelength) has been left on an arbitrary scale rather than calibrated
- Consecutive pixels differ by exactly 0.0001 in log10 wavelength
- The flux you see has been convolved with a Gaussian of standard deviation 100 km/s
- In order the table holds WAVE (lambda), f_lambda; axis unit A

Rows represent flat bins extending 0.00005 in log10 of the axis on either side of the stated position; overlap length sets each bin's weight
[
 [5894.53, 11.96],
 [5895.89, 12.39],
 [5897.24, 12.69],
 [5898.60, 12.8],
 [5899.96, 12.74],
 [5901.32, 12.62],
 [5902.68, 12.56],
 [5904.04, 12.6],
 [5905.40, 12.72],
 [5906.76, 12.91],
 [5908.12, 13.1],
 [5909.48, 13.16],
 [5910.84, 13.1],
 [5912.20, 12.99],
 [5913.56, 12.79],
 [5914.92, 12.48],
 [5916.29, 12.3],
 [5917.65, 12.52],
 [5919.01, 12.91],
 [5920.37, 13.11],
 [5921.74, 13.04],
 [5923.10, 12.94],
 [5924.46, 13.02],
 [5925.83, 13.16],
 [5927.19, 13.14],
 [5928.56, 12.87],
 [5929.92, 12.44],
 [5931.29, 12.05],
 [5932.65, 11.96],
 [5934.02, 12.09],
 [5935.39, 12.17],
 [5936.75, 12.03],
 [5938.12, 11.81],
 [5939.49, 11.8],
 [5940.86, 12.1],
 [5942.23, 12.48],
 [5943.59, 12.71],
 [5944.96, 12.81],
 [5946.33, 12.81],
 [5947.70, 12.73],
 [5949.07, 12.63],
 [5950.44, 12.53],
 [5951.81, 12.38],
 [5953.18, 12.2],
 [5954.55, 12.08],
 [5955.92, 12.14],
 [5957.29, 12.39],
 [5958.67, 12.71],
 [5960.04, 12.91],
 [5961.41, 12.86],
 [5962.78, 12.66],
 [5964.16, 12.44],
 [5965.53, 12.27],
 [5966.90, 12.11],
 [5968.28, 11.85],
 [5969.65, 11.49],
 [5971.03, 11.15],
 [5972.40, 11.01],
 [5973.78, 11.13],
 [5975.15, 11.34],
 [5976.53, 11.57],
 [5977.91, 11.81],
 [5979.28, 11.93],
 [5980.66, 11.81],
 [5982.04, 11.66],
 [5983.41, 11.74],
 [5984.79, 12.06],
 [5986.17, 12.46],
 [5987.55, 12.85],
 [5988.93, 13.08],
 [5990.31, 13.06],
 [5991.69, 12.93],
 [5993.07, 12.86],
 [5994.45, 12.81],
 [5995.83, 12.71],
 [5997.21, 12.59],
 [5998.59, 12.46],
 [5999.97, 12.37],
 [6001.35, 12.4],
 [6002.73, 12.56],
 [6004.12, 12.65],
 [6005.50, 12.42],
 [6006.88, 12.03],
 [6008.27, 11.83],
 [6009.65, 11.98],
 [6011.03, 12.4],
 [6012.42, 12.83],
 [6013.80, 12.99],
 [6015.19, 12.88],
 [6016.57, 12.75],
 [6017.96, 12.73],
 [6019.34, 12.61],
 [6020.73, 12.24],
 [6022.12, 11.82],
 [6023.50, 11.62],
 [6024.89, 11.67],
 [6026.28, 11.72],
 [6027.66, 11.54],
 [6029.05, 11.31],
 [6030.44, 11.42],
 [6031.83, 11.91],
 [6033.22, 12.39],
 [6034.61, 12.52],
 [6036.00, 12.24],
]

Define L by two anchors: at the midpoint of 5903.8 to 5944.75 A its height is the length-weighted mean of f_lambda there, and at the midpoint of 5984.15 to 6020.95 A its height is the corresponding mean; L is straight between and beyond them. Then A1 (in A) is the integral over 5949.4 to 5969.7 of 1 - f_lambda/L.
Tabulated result 0.4 A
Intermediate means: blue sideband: 12.6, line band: 12.4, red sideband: 12.6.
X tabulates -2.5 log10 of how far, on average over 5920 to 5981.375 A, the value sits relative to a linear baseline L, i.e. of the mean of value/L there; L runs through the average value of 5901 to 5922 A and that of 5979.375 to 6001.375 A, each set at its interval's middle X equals 0.03 mag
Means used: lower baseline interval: 12.8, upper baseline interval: 12.5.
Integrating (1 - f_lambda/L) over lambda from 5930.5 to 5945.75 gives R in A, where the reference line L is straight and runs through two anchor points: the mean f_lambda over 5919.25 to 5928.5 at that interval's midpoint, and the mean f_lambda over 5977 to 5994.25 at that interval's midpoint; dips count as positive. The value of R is 0.8 A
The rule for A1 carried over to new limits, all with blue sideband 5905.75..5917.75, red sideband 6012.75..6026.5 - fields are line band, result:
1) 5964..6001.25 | 1.11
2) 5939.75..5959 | 0.30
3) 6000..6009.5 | 0.08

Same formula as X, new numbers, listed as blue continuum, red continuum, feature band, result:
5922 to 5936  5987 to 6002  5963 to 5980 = 0.09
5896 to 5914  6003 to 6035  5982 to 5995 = -0.02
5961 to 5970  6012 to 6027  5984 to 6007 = -0.03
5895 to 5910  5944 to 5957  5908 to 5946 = 0.00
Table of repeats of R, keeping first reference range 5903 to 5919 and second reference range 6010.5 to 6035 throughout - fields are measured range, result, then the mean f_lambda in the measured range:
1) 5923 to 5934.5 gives 0.1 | 12.6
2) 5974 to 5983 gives 0.6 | 11.7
